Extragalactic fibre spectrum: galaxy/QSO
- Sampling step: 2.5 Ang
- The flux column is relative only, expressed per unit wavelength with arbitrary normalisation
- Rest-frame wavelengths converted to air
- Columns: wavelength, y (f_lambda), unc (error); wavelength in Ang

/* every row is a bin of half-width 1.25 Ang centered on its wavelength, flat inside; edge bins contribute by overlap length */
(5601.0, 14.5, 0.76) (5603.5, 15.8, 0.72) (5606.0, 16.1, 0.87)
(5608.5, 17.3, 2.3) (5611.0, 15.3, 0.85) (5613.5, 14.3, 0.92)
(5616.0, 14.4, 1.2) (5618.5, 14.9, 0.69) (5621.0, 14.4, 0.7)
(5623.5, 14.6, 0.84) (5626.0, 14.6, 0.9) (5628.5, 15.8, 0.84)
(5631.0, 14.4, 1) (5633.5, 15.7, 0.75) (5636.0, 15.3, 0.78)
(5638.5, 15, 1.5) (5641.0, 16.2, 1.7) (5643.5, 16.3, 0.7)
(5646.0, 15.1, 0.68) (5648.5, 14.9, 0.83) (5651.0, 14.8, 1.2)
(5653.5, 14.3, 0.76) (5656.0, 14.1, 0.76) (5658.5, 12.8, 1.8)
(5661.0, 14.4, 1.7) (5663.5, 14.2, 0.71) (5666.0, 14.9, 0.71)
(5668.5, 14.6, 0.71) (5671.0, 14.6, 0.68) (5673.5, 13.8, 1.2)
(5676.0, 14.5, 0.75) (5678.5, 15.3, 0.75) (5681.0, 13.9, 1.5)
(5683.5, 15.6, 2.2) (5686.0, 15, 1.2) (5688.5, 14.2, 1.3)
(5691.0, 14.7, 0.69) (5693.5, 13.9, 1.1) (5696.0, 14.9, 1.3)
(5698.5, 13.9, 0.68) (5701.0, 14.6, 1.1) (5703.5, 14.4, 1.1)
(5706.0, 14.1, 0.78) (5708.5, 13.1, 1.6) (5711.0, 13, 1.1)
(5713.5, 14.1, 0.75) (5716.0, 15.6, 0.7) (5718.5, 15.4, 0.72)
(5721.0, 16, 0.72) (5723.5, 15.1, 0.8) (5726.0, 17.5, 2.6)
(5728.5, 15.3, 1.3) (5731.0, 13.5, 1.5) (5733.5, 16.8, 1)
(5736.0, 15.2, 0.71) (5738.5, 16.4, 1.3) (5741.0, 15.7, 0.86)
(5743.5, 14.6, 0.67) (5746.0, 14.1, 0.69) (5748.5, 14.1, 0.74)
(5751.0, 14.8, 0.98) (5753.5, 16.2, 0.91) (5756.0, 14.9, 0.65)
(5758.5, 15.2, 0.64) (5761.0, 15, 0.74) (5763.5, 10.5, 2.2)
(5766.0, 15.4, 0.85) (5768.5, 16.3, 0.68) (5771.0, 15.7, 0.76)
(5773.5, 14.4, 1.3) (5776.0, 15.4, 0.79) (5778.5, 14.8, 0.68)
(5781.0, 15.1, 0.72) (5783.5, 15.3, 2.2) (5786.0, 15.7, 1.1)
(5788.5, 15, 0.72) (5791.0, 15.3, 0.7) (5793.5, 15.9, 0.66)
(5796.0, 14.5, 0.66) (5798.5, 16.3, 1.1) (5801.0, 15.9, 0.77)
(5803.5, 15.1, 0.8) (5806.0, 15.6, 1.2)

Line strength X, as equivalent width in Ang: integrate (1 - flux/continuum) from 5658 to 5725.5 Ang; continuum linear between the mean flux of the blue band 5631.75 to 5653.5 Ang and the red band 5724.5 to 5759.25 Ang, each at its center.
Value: 3.51 Ang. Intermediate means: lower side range 15.3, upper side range 15.3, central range 14.5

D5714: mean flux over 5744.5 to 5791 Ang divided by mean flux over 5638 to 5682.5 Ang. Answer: 1.02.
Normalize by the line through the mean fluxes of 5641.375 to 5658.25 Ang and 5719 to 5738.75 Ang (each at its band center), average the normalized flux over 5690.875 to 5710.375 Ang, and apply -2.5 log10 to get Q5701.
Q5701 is 0.09 mag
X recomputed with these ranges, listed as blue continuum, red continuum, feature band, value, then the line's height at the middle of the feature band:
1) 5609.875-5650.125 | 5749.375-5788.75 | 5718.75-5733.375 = -0.56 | 15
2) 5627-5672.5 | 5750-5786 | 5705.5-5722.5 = 0.47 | 14.9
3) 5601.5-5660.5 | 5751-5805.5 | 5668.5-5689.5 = 0.64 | 15.1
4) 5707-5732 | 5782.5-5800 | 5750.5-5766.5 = 0.69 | 15.2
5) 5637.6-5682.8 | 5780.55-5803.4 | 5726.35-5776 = 0.61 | 15.2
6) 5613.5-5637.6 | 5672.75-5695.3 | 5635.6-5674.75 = 0.07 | 14.7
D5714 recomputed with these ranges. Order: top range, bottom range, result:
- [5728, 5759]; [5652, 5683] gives 1.06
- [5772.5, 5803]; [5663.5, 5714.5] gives 1.07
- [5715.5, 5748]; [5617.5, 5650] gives 1.02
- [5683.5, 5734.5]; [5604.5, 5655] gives 0.97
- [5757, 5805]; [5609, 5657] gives 1.01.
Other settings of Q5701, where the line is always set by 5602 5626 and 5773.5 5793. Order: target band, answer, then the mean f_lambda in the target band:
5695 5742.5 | 0.02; 15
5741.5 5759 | 0.02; 14.9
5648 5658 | 0.06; 14.4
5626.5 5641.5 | -0.01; 15.3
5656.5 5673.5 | 0.07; 14.2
